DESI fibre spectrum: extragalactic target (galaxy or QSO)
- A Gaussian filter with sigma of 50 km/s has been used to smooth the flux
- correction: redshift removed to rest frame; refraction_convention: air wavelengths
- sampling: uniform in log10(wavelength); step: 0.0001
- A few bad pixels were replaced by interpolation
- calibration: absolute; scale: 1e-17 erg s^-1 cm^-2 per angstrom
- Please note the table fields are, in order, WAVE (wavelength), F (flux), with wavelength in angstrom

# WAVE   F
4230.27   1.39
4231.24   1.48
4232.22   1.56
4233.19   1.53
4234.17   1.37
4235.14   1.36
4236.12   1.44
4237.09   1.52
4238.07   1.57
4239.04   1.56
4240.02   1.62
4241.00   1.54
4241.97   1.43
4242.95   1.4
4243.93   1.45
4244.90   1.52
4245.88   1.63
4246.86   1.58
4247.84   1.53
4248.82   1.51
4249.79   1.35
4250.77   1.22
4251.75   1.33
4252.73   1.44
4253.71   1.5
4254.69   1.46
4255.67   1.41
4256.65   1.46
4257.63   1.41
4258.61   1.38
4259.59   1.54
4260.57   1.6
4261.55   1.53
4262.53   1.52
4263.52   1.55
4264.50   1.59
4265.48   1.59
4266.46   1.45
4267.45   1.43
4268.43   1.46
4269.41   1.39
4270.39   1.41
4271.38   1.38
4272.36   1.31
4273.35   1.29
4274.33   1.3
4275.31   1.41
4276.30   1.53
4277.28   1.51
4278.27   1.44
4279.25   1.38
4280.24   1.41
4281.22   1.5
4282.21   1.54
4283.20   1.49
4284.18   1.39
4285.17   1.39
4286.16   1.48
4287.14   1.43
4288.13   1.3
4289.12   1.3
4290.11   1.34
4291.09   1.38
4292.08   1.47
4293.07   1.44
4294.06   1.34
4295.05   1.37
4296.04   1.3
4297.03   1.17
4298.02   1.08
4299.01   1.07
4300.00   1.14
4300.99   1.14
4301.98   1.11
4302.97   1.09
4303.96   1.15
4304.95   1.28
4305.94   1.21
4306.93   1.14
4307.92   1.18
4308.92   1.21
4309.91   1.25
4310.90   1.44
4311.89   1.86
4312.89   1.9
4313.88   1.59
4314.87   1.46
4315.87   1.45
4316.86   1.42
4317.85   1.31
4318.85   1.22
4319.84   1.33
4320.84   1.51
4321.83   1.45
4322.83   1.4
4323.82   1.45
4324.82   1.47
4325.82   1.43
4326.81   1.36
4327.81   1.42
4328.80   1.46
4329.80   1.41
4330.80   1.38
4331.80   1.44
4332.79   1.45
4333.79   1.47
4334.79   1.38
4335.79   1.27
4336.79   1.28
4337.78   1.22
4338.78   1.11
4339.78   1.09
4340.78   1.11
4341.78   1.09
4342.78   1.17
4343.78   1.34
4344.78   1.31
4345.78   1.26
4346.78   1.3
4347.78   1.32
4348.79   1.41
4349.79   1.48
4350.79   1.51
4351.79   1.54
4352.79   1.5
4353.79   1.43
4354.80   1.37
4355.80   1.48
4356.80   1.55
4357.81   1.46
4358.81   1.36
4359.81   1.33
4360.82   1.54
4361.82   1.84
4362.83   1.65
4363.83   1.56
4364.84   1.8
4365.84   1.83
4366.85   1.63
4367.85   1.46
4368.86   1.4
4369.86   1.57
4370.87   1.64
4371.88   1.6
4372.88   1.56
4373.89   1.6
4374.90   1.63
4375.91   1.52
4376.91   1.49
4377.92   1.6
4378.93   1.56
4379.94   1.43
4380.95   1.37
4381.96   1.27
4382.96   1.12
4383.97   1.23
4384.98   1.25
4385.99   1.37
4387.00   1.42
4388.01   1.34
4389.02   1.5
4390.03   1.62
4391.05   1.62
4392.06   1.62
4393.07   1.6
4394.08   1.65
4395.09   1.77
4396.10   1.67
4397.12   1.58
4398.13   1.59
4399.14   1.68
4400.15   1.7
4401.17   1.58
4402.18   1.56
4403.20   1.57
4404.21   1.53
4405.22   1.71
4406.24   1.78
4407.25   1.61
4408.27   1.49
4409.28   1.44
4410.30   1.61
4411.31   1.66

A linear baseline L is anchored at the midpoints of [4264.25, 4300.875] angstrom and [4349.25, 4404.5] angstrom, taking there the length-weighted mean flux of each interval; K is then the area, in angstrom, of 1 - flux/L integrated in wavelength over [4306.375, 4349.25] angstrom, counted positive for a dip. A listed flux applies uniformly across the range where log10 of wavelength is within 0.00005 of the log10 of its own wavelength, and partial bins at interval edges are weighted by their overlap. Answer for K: 2.7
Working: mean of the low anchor 1.38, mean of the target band 1.36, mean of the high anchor 1.53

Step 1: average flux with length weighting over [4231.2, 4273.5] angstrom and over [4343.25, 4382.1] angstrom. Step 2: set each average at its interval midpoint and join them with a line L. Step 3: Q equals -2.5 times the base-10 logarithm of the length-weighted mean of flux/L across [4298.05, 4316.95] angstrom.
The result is 0.134 mag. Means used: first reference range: 1.47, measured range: 1.31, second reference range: 1.5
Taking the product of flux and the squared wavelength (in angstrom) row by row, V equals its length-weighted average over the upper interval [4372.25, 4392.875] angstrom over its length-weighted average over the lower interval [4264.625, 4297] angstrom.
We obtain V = 1.1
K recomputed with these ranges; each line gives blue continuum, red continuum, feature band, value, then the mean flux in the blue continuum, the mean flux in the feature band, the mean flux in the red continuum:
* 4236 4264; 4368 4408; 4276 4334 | 5.1 angstrom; 1.48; 1.37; 1.54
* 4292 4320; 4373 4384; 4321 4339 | -0.4 angstrom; 1.31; 1.39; 1.45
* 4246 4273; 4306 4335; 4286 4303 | 1.9 angstrom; 1.46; 1.28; 1.42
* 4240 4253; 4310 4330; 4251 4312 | 3.8 angstrom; 1.46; 1.37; 1.46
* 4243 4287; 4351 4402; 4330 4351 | 2.8 angstrom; 1.45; 1.3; 1.53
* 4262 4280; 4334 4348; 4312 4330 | -2.2 angstrom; 1.44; 1.46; 1.24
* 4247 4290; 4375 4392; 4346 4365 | -0.7 angstrom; 1.44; 1.49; 1.43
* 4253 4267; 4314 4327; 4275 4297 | 0.8 angstrom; 1.5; 1.41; 1.41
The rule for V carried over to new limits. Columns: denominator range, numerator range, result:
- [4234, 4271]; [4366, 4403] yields 1.10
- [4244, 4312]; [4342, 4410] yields 1.14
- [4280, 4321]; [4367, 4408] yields 1.19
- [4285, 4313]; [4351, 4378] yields 1.23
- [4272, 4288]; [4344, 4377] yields 1.10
